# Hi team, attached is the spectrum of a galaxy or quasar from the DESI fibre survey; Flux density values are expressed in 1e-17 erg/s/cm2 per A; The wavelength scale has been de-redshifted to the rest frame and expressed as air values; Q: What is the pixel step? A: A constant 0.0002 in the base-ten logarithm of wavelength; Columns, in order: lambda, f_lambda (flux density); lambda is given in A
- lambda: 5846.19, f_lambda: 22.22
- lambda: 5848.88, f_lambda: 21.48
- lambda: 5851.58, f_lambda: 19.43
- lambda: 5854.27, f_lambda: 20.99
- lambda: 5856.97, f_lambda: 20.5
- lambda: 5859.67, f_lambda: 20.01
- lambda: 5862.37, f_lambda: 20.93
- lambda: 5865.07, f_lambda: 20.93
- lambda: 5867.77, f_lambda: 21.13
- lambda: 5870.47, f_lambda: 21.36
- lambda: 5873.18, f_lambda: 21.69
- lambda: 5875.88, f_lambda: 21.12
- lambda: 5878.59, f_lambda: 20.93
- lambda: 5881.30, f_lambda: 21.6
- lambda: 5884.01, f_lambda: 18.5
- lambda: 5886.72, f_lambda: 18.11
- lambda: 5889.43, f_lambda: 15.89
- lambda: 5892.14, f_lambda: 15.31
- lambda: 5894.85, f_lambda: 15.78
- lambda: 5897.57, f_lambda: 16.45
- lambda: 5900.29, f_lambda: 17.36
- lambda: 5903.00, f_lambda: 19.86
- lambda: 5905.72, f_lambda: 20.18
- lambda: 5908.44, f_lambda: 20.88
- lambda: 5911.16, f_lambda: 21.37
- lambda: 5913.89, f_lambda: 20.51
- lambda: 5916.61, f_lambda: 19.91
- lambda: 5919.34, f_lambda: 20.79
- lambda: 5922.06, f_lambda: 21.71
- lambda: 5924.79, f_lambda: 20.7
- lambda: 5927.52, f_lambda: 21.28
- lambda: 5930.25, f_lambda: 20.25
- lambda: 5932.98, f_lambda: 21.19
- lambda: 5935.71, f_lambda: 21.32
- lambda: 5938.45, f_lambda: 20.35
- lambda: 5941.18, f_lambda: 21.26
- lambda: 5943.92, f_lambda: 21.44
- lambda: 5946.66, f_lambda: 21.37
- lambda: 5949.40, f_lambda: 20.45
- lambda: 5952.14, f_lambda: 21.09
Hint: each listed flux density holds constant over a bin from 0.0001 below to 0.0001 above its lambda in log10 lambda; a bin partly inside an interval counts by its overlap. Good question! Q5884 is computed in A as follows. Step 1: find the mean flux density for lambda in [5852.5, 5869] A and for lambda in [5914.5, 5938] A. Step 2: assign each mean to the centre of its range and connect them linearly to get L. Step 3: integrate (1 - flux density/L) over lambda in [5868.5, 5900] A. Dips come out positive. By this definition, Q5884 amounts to 3.00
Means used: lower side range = 20.7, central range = 18.8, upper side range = 20.9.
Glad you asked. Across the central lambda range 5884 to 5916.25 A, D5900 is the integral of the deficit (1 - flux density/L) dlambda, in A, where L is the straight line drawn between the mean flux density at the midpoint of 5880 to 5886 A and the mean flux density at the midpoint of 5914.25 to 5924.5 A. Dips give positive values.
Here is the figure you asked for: 3.0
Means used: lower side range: 19.8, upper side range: 20.8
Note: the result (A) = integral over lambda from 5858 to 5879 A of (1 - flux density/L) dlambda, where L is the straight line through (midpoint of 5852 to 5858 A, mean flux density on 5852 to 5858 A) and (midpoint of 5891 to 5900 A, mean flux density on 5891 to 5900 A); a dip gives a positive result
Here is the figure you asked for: -2.2 A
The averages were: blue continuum 20.6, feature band 21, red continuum 16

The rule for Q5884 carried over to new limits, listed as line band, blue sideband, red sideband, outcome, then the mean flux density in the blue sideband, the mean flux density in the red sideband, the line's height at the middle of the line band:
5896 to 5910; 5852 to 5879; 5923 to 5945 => 1.3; 20.9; 21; 20.9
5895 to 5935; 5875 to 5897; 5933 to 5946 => -0.5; 18.3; 21.1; 19.8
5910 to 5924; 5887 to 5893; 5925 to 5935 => -1.1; 16.1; 20.9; 19.3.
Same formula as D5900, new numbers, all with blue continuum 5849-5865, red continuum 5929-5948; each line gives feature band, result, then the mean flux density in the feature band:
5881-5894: 2.0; 17.5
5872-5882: -0.3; 21.3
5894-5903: 1.6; 17.1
